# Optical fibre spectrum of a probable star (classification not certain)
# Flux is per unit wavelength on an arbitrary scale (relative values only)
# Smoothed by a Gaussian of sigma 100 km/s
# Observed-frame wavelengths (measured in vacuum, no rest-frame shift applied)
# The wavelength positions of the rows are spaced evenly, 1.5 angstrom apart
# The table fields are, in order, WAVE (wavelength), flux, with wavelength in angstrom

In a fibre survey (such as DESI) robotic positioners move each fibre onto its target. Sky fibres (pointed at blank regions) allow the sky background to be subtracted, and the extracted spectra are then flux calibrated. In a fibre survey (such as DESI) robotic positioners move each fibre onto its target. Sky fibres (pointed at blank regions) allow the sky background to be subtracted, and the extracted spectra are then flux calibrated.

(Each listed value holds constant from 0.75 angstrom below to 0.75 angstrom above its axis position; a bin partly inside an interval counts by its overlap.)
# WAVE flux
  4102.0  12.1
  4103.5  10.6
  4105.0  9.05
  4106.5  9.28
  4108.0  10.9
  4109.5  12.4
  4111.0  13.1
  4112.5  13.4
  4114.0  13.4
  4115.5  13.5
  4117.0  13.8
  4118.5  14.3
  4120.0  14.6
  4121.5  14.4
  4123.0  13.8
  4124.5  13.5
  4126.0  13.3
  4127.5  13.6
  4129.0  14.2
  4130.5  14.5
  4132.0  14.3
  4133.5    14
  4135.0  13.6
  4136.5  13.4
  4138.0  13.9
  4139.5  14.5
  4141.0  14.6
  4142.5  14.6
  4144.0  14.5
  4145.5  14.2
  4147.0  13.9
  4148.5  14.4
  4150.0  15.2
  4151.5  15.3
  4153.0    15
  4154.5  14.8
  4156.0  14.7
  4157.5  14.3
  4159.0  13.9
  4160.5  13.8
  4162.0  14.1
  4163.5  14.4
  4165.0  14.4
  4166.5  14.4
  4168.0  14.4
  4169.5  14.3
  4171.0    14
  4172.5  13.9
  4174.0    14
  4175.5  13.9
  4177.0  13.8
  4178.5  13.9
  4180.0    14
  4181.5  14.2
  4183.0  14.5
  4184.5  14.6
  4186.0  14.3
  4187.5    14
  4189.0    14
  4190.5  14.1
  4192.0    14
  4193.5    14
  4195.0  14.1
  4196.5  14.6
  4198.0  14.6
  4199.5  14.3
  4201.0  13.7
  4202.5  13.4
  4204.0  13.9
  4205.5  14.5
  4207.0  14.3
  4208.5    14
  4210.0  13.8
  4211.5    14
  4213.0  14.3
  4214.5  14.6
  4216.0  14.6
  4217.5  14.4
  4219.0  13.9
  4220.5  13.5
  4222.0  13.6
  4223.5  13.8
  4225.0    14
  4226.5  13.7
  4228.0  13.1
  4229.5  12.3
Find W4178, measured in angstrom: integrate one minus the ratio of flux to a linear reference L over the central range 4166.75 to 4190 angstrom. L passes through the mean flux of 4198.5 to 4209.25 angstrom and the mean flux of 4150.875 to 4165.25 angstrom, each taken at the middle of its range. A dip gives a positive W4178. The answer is 0.2 angstrom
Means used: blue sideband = 14.5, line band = 14.1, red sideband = 14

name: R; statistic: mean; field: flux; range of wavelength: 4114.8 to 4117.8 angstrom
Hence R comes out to 13.7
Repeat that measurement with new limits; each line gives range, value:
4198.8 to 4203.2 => 13.8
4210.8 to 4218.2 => 14.4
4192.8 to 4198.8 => 14.3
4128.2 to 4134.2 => 14.2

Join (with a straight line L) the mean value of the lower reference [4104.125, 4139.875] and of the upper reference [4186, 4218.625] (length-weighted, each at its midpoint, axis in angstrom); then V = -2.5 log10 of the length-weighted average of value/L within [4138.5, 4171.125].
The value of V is -0.064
